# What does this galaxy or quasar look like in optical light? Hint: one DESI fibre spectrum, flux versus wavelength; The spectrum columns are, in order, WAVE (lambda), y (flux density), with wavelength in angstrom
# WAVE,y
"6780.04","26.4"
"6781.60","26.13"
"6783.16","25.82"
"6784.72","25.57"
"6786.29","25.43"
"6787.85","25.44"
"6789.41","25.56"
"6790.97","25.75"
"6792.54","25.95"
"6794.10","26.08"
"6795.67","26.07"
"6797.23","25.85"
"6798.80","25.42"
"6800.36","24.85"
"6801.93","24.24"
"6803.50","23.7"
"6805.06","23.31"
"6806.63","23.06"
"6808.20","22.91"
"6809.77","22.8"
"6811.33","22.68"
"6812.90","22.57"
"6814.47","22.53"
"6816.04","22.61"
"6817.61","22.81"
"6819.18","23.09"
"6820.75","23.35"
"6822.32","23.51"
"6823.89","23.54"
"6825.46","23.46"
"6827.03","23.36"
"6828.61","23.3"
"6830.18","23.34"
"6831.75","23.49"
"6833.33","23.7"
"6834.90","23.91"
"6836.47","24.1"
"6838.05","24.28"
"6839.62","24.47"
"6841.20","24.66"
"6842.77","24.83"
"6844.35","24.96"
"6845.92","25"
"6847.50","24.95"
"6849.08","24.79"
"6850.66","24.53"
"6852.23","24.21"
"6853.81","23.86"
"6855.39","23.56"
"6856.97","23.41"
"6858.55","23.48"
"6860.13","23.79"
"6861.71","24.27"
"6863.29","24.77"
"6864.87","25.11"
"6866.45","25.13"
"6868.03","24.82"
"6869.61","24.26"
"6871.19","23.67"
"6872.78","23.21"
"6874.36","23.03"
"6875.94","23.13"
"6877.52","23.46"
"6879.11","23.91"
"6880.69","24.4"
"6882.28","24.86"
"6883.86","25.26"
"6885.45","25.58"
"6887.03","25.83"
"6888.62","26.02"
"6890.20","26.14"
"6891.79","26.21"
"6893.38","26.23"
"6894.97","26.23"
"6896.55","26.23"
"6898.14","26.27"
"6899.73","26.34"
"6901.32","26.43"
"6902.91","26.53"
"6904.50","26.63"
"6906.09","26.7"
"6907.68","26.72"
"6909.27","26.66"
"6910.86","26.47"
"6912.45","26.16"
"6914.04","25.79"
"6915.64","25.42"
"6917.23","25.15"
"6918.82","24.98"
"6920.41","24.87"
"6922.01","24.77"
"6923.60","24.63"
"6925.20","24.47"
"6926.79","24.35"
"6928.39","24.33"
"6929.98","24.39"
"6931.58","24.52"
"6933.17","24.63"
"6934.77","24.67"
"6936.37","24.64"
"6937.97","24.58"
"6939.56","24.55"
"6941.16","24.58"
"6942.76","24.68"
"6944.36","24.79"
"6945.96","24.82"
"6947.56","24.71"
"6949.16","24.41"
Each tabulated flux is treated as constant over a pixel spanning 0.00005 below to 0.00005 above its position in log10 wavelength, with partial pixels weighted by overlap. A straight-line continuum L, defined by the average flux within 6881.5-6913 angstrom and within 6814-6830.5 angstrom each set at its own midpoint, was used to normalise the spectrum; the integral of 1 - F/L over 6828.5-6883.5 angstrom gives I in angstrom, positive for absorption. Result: 0.8 angstrom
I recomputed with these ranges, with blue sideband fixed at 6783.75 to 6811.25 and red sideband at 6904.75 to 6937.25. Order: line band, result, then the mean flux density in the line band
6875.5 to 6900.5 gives -0.30 angstrom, 25.4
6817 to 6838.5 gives 1.19 angstrom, 23.5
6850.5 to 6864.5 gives 0.56 angstrom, 24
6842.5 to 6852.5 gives 0.07 angstrom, 24.8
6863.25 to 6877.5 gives 0.56 angstrom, 24.1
